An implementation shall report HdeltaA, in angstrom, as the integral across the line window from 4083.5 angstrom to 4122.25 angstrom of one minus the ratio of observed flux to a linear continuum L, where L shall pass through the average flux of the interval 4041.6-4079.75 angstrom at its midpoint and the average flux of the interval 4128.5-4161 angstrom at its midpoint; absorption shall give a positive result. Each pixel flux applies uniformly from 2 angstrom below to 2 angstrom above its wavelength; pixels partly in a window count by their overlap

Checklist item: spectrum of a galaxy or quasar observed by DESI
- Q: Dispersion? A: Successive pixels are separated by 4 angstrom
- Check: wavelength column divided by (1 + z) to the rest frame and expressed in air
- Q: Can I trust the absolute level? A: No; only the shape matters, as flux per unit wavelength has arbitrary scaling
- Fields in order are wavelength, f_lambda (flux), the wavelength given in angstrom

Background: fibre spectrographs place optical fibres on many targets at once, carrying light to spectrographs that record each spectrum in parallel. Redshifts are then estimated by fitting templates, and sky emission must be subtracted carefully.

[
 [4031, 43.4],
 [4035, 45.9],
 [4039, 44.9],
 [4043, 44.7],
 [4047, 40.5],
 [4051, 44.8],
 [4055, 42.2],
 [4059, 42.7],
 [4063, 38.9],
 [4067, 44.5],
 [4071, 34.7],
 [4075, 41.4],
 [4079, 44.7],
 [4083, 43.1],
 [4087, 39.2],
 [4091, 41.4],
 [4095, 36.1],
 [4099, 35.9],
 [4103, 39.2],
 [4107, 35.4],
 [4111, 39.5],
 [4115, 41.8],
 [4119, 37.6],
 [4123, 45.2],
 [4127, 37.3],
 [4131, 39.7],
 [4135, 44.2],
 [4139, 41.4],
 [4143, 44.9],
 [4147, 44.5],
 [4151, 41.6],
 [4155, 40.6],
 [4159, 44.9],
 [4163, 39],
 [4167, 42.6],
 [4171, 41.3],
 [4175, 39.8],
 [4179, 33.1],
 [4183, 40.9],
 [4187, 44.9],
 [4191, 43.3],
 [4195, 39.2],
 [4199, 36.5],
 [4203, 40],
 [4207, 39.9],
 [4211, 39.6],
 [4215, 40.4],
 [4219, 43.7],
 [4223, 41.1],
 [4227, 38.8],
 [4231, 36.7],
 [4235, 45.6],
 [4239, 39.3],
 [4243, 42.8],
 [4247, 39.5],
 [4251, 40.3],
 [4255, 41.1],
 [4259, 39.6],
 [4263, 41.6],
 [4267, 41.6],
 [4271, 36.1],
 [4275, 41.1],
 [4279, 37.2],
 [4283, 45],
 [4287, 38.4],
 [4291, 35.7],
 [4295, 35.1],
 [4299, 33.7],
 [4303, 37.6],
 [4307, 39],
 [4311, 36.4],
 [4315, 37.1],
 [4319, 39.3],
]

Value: 3.1 angstrom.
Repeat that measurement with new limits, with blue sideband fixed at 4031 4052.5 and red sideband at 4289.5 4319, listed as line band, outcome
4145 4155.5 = -0.38 angstrom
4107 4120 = 0.89 angstrom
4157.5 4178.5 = -0.19 angstrom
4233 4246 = -1.32 angstrom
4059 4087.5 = 1.34 angstrom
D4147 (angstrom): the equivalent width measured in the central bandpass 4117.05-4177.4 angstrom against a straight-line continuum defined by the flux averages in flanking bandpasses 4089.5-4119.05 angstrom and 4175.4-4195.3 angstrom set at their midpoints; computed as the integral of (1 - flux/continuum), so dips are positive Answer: -3.3 angstrom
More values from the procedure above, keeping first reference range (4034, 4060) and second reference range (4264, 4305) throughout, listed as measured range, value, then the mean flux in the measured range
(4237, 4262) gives -0.9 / 40.5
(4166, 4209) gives 0.4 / 40.1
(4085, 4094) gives 0.6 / 39.8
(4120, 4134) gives 0.4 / 40.8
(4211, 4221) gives -0.4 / 41.6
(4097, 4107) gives 1.2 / 37.1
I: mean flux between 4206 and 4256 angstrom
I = 40.7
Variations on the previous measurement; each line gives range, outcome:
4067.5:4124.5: 39.7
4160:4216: 40.1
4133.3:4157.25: 42.9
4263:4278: 39.7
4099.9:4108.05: 37.3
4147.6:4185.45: 40.6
